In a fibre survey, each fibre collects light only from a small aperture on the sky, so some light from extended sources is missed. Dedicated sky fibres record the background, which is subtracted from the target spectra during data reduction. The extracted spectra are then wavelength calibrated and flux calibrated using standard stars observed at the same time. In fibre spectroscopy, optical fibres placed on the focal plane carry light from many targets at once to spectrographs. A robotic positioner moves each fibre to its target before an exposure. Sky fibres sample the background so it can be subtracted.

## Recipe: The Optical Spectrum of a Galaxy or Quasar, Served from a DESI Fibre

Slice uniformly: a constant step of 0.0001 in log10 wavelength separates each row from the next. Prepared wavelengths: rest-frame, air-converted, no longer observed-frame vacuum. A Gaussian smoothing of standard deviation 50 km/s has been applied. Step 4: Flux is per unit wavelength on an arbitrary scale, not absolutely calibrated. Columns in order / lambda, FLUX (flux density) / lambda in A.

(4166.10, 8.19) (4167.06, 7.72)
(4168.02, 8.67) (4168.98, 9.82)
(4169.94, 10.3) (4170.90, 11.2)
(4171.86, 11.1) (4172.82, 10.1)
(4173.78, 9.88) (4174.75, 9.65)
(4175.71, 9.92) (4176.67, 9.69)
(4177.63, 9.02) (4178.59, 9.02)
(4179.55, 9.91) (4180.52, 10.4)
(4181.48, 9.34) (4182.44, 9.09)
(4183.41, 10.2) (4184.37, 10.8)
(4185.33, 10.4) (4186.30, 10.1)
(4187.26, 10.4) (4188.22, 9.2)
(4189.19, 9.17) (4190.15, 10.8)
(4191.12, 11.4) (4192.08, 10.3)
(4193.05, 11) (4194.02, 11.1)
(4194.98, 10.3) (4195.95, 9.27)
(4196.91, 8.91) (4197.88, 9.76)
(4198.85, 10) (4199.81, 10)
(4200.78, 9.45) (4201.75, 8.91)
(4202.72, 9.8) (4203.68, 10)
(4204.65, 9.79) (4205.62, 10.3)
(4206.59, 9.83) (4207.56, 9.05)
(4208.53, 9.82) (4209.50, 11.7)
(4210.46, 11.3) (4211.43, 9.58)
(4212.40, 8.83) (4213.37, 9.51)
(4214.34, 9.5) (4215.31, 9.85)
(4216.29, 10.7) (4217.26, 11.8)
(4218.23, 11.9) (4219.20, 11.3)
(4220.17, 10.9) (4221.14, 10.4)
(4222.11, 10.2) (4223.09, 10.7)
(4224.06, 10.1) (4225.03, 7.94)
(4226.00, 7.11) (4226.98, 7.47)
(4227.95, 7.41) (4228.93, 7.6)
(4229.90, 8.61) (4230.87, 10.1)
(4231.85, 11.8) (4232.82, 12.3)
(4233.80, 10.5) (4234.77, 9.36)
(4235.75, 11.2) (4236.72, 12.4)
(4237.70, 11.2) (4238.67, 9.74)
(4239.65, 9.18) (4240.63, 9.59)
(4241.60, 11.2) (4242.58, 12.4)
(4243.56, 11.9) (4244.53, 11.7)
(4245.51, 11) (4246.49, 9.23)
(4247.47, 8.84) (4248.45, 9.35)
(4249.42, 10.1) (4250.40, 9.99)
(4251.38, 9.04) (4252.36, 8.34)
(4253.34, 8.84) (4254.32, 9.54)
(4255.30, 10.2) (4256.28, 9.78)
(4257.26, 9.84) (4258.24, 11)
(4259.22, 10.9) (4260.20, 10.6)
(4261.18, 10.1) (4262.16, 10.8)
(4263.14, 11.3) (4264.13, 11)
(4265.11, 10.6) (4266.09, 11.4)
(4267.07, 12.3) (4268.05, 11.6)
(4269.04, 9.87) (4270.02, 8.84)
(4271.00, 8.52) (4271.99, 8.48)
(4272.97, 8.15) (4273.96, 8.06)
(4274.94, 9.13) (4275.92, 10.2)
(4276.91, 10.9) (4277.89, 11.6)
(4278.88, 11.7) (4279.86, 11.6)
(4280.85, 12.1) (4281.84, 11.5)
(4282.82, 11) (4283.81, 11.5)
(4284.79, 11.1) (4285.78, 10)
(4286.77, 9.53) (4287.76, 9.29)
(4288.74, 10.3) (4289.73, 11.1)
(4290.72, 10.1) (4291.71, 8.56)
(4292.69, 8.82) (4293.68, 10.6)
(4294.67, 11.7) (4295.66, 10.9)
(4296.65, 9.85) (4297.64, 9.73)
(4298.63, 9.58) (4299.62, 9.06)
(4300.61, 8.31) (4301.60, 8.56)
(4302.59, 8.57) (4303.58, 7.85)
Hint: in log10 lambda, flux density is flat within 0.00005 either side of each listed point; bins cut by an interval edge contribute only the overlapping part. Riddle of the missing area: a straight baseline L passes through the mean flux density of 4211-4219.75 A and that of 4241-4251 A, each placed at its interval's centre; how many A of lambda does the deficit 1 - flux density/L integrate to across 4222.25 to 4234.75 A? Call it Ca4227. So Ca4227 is 1.3 A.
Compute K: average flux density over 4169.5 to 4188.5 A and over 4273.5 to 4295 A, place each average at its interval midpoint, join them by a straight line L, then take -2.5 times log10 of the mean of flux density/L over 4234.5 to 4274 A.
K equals 0.01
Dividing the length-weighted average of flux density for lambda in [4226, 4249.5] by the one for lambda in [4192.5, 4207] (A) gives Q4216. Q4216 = 1.02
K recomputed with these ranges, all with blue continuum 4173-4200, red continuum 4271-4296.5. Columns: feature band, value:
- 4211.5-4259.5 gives 0.01 mag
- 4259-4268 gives -0.08 mag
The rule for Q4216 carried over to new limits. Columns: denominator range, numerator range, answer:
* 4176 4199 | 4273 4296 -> 1.05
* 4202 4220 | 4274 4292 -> 1.03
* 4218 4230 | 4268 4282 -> 1.08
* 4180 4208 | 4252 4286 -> 1.04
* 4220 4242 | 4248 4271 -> 1.04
